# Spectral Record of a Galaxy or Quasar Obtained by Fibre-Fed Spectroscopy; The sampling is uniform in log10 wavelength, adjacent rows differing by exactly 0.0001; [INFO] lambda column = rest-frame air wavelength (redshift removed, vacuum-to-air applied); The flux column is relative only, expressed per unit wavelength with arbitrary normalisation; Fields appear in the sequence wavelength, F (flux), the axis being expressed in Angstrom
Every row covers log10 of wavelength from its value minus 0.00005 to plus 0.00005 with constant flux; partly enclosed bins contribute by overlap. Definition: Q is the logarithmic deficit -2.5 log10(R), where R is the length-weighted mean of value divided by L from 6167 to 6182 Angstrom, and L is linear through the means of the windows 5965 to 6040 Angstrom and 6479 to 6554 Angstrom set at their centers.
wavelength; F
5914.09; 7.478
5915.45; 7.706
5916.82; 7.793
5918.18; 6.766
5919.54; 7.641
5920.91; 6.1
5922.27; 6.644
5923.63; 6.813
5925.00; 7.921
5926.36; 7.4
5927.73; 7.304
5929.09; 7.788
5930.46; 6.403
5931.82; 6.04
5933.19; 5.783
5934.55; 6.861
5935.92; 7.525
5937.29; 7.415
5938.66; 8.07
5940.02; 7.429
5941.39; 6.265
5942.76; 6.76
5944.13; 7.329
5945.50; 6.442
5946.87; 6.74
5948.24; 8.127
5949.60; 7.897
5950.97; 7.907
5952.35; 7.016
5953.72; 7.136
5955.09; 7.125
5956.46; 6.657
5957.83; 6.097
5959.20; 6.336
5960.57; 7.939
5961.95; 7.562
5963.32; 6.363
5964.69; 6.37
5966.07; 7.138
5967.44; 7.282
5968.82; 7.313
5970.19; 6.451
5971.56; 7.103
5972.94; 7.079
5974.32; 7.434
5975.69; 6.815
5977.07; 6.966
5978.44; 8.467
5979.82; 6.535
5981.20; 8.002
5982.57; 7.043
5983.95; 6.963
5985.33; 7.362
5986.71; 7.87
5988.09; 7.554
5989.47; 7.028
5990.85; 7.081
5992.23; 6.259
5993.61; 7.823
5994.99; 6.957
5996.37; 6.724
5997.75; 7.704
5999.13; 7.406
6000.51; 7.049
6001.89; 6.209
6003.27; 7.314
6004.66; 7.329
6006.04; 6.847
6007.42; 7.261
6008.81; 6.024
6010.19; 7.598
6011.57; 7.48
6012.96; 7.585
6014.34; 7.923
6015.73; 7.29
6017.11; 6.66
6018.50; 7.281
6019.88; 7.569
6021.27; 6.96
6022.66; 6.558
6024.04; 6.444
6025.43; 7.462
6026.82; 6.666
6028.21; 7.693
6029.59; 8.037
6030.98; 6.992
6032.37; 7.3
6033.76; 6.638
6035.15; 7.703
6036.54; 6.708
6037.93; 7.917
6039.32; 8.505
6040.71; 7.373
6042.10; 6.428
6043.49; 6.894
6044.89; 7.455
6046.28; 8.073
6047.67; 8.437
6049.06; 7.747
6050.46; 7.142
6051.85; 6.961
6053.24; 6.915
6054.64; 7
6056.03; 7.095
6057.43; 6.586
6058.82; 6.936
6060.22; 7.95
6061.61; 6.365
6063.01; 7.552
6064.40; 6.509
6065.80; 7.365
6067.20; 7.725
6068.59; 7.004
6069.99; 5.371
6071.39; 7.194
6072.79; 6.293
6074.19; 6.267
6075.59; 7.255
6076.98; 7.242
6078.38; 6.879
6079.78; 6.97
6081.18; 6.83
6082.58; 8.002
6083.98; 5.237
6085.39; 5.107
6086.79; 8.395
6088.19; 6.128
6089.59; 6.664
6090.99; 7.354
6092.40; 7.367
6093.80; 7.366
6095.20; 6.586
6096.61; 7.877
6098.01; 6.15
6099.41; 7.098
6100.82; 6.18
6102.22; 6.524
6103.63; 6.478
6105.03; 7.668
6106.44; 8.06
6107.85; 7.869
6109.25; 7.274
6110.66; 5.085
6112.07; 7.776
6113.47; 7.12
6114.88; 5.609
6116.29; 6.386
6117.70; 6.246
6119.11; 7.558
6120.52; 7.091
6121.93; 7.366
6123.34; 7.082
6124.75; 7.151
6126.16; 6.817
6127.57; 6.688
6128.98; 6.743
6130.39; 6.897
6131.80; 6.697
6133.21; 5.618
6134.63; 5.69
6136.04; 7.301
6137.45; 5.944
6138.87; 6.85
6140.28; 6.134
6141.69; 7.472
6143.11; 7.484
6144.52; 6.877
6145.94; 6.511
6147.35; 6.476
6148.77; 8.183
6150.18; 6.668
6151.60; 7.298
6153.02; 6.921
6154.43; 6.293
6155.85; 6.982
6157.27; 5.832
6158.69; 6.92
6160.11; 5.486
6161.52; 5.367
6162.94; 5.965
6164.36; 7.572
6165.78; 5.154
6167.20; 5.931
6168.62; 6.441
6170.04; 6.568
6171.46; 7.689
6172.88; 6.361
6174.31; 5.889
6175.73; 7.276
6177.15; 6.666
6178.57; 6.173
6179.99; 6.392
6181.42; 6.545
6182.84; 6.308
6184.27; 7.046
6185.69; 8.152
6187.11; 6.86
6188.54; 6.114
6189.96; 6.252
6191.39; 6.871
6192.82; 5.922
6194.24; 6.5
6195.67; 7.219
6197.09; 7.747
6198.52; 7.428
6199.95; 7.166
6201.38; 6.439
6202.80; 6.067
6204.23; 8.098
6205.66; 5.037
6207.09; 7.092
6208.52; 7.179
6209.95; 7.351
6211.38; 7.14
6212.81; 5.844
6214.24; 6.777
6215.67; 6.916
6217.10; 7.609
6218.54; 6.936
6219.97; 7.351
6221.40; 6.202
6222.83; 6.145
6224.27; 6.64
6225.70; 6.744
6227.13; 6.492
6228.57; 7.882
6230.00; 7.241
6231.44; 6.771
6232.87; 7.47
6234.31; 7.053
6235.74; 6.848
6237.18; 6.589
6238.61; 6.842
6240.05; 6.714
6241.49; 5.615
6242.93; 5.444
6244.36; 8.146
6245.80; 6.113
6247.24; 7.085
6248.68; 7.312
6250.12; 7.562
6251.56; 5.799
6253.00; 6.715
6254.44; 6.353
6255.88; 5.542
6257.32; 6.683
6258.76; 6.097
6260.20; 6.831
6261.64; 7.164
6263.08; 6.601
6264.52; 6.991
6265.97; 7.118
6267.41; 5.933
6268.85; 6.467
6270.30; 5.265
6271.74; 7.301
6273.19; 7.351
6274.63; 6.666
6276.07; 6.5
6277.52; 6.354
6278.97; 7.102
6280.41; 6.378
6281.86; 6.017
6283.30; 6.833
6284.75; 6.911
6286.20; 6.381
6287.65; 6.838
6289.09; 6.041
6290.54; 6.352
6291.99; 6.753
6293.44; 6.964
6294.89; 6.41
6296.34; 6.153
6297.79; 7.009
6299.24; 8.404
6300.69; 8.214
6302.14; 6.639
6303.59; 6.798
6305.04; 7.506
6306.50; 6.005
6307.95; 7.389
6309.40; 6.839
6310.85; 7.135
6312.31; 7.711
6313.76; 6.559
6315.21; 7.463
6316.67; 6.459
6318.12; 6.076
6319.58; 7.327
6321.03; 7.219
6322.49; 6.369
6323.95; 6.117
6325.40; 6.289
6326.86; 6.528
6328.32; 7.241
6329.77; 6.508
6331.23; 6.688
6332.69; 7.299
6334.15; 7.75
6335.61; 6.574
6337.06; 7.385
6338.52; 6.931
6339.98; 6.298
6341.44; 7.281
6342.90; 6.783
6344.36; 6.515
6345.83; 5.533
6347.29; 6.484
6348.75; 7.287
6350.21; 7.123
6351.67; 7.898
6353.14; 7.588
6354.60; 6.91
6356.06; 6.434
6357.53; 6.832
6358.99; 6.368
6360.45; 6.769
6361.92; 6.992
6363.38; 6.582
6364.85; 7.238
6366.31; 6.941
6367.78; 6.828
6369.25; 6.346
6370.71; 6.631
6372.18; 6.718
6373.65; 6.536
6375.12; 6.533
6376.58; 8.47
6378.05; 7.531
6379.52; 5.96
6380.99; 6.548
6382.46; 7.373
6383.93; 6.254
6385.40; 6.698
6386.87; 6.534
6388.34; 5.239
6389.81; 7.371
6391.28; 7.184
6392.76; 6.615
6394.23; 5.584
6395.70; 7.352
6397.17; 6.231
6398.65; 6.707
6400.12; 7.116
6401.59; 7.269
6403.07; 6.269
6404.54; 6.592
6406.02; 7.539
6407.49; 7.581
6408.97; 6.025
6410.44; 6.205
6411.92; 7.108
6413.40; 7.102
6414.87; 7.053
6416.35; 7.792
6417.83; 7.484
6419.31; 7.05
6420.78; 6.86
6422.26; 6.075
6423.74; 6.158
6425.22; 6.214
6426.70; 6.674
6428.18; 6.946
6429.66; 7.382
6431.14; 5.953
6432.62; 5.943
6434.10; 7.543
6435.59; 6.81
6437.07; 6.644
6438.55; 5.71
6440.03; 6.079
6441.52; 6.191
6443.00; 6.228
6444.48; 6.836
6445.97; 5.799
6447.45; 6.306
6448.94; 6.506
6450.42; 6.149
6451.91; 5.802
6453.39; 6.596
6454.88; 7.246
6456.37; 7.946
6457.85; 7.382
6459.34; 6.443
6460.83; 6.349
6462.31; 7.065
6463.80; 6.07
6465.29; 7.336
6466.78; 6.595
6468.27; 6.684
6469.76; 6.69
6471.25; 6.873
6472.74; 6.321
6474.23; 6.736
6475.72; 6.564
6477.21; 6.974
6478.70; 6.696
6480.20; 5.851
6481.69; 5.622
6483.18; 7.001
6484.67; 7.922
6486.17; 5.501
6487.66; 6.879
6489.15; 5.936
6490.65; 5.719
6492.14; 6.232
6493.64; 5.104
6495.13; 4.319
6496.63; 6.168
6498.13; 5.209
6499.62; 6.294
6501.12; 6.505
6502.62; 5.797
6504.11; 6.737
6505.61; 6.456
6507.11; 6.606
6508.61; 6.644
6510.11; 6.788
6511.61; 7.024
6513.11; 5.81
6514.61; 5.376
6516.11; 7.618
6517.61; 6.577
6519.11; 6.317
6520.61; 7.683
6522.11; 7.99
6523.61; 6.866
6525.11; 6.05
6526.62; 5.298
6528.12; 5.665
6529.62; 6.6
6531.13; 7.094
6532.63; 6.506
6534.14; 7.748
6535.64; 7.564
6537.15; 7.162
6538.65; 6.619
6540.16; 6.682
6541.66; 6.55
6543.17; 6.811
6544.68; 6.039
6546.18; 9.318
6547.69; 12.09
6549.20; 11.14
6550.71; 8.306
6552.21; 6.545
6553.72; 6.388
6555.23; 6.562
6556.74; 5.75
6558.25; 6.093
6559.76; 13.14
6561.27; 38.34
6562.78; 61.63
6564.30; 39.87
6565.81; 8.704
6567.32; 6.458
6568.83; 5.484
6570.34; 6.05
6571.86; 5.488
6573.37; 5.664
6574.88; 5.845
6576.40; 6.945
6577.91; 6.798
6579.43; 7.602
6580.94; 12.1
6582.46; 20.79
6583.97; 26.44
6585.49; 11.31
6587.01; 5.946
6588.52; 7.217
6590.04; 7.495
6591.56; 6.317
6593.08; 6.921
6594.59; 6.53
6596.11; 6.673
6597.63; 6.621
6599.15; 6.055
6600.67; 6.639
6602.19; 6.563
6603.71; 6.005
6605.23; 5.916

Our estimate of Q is 0.08 mag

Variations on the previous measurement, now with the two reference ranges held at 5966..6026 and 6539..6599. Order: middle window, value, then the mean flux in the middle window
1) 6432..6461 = 0.50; 6.53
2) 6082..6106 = 0.15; 6.84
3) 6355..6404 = 0.42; 6.73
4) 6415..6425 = 0.42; 6.87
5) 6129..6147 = 0.23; 6.63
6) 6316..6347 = 0.38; 6.72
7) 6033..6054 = 0.02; 7.39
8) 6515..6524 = 0.46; 7.12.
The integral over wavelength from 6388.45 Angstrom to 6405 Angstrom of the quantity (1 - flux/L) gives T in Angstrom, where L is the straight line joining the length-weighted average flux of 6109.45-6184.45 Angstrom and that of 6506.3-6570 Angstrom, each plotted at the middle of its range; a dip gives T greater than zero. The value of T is 3.9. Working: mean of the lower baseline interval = 6.62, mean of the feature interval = 6.7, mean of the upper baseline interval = 9.97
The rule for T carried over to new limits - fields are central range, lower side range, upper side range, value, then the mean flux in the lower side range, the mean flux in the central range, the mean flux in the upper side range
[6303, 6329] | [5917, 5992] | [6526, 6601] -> 6.26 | 7.1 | 6.83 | 10.3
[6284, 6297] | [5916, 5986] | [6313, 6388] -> 0.60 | 7.09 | 6.53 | 6.81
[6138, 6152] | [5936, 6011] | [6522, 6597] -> 1.89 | 7.13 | 6.98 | 10.3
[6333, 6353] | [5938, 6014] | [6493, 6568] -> 3.88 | 7.14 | 6.94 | 9.36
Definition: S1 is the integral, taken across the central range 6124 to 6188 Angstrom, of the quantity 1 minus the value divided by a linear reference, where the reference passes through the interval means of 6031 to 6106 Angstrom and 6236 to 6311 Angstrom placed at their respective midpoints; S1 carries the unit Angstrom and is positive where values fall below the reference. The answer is 2.44 Angstrom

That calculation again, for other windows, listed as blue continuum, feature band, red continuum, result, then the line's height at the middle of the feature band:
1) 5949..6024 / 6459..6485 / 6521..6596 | 8.49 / 9.85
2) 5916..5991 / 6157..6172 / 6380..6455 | 1.37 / 6.89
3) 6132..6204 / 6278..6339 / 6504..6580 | 6.54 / 7.67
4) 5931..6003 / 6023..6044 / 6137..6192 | -0.94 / 6.93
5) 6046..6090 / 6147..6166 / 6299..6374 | 1.08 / 6.94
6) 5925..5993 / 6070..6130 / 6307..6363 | 1.29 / 7.02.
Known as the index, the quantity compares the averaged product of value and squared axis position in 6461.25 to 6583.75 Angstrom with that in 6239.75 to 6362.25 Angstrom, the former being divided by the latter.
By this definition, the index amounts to 1.36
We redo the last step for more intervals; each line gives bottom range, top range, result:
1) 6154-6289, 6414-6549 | 1.08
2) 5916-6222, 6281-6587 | 1.23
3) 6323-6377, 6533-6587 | 1.84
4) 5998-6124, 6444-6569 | 1.35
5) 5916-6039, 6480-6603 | 1.47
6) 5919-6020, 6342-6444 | 1.09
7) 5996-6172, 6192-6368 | 1.04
